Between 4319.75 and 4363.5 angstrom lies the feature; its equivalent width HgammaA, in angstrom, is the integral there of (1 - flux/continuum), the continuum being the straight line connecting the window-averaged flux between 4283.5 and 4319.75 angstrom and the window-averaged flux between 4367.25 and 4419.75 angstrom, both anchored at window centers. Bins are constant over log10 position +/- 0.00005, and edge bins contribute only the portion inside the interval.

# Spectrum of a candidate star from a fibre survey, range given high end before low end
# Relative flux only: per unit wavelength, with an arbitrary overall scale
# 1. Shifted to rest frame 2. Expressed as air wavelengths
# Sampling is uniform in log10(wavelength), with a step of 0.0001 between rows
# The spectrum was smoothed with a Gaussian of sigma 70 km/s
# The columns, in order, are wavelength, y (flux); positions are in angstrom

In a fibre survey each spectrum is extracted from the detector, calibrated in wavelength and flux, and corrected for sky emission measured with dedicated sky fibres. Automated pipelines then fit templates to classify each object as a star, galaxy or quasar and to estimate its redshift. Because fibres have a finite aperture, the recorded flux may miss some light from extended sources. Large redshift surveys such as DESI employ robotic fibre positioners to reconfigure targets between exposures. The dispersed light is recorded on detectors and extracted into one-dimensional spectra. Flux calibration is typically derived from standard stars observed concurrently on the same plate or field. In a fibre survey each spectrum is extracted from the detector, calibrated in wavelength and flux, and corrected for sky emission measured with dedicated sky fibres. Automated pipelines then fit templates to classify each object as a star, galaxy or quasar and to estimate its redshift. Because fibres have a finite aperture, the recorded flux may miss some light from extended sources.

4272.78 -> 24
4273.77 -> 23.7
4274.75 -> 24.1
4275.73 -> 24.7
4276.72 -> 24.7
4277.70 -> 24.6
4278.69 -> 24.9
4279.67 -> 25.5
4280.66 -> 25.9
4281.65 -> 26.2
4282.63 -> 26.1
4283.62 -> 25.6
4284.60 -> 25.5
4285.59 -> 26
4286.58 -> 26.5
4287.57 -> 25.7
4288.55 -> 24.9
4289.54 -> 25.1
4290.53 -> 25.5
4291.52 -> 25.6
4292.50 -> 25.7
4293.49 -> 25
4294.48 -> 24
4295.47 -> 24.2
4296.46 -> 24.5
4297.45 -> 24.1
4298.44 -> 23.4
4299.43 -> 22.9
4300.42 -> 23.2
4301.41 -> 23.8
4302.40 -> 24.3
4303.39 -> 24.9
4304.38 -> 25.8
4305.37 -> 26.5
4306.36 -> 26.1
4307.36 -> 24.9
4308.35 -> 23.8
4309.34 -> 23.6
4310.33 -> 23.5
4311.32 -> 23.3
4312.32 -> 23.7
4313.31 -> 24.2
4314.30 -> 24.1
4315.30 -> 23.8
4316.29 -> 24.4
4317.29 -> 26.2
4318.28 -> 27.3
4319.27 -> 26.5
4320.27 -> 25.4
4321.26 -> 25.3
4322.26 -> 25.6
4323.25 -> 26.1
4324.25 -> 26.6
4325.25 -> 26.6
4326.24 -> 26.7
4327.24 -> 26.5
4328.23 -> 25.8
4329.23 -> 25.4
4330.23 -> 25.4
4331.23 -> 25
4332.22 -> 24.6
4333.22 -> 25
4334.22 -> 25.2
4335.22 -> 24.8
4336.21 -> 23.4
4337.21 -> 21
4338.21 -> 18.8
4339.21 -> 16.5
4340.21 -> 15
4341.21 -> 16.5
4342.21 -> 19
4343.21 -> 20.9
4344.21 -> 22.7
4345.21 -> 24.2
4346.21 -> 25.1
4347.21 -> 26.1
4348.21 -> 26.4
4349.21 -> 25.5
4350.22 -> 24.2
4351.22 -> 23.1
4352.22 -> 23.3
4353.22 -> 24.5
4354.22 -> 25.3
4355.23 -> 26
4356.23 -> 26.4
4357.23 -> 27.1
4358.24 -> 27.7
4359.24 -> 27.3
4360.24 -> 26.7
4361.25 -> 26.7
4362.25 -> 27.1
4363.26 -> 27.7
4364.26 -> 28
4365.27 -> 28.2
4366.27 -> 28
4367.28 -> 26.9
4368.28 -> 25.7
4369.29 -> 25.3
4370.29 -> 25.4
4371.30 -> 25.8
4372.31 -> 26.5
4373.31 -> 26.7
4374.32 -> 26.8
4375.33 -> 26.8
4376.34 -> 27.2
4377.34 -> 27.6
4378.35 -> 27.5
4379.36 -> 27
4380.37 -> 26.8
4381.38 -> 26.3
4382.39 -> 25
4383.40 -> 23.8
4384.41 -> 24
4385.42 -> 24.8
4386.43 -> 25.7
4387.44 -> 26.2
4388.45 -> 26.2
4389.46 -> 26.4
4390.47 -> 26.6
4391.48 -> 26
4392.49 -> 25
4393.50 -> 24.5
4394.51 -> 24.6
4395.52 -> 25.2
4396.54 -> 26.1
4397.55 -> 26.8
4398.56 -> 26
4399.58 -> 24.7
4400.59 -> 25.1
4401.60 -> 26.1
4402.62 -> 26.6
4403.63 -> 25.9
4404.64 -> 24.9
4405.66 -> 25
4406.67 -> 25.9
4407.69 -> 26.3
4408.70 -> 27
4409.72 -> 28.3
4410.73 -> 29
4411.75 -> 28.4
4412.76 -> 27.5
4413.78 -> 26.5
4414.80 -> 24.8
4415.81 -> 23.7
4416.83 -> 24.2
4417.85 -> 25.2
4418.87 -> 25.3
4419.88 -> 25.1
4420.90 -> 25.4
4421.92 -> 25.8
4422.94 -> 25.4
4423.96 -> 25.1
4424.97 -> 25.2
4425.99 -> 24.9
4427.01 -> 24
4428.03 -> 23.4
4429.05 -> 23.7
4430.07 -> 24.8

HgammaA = 1.6 angstrom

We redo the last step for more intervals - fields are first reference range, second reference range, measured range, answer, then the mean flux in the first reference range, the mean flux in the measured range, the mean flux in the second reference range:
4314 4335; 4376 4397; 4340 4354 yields 1.56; 25.6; 22.8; 25.8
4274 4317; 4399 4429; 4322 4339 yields 0.22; 24.8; 24.7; 25.6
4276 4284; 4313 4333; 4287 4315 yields 1.07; 25.4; 24.5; 25.6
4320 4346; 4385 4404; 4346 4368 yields -1.77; 23.4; 26.3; 25.7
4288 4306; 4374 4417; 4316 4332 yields -0.57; 24.7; 25.9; 26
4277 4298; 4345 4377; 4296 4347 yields 3.44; 25.3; 24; 26.2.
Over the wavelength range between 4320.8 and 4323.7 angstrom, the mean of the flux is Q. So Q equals 25.7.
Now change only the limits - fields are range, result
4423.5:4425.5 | 25.2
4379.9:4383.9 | 25.4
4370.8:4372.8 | 26.1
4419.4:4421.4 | 25.2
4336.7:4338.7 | 19.9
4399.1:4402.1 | 25.4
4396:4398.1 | 26.4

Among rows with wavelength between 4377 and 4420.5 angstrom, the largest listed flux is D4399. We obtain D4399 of 29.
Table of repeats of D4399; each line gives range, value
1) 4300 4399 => 28.2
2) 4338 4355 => 26.4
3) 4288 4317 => 26.5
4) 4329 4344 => 25.4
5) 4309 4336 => 27.3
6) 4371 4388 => 27.6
